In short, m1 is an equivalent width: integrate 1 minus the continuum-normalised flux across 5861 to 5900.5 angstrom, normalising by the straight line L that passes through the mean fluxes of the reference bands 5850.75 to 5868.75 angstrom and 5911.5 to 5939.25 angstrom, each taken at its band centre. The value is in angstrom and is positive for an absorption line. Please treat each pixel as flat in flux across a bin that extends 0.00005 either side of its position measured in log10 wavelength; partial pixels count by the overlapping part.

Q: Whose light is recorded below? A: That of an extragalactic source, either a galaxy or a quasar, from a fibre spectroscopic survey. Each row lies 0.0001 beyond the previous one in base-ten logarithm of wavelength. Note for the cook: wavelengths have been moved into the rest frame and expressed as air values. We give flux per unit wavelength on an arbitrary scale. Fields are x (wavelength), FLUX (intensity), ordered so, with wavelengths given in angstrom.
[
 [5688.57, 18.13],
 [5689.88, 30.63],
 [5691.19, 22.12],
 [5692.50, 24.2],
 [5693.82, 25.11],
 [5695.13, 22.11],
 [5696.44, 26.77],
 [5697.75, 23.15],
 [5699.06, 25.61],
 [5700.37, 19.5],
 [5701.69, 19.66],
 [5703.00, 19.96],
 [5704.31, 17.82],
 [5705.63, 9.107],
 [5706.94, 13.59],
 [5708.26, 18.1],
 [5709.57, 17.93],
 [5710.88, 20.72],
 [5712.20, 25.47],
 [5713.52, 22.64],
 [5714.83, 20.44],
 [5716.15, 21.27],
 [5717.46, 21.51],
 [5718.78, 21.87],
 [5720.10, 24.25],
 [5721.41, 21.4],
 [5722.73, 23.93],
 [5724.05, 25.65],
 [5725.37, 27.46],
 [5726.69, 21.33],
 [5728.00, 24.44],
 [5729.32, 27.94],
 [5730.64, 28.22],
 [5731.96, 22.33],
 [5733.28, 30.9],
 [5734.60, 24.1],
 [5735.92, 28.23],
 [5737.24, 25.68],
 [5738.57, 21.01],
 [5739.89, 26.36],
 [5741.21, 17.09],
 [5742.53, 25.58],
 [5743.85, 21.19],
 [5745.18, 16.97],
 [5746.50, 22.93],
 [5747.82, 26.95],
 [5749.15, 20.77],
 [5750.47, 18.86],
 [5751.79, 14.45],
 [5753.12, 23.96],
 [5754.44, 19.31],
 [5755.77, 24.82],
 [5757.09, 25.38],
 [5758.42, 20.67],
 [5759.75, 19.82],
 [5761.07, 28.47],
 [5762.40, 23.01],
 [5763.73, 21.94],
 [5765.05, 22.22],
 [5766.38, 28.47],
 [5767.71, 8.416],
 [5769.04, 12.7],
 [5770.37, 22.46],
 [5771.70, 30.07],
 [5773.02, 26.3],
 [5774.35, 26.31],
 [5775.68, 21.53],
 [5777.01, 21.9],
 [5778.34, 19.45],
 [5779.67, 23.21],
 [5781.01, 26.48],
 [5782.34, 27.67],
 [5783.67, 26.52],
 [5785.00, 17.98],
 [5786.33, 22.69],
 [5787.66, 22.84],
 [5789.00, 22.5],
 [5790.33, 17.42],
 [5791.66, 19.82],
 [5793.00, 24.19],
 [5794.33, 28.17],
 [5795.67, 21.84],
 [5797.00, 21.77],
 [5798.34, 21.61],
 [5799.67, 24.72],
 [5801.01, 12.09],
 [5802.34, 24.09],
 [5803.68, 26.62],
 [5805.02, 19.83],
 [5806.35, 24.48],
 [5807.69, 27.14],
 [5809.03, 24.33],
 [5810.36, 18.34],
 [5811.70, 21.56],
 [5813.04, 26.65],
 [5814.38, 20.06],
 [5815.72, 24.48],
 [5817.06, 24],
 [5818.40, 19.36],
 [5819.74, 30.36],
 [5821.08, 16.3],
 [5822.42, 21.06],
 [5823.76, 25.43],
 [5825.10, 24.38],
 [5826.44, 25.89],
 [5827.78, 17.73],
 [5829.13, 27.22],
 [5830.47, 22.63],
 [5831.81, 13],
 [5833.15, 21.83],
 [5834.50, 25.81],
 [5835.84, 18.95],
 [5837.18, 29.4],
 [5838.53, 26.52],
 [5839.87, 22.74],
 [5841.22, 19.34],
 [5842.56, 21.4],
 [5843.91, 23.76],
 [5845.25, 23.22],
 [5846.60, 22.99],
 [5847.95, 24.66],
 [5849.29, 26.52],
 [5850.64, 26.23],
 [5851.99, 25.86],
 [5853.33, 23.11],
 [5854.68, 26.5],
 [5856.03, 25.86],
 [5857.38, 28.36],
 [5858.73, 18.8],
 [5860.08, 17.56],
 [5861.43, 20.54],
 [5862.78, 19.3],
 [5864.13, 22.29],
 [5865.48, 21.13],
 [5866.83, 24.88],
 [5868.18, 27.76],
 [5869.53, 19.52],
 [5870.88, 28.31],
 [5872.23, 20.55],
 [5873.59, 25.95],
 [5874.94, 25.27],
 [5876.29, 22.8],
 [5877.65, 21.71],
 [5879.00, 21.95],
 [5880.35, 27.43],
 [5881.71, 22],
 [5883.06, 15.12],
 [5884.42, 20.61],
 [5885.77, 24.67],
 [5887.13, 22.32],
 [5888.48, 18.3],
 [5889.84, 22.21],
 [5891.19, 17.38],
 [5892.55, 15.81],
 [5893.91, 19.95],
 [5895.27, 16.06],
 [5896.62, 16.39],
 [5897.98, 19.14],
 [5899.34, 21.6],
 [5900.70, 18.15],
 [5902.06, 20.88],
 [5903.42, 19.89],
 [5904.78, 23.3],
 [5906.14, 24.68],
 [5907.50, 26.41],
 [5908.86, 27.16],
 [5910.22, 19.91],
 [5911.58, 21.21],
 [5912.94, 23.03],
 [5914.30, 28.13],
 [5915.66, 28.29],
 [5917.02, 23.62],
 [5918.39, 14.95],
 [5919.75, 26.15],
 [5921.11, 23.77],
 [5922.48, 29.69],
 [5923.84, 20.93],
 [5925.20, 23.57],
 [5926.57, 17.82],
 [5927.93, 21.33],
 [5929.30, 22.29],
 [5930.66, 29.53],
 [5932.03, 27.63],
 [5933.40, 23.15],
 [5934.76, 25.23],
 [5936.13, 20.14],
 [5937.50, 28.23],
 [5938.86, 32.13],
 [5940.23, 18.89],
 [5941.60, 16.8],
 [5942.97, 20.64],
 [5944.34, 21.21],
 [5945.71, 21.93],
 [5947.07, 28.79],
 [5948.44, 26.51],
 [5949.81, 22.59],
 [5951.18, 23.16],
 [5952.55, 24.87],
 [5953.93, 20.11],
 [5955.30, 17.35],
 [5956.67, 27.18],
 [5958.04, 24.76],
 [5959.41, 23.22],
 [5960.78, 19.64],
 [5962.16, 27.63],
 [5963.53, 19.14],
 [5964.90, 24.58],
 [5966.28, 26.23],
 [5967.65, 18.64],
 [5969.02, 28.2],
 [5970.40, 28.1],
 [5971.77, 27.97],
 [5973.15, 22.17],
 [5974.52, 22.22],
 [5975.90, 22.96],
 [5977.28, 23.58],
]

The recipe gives 3.7 angstrom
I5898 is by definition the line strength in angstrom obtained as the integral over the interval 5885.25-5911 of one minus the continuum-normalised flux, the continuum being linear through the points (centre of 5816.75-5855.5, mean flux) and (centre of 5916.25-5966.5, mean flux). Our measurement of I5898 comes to 2.9 angstrom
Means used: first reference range 23.3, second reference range 23.4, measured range 20.7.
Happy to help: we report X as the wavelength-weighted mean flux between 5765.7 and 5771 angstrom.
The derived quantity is 18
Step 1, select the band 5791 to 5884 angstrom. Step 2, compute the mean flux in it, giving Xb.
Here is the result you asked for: 23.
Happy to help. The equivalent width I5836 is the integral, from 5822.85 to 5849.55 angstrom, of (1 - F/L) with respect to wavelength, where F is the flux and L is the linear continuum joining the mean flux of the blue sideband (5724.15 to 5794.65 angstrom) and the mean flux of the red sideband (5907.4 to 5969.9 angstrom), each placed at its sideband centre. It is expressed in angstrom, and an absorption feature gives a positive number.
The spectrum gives 0.18 angstrom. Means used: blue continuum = 23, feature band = 23.1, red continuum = 23.6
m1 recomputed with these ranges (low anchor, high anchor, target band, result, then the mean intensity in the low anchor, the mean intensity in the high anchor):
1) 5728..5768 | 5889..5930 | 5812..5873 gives -2.3 angstrom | 23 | 21.8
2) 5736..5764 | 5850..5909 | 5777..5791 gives -0.3 angstrom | 22.3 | 22.1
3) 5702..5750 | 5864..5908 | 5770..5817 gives -2.2 angstrom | 22.3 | 21.6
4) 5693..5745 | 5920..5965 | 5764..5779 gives 0.6 angstrom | 22.5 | 23.5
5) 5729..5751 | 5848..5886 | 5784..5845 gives 2.5 angstrom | 23.8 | 23.2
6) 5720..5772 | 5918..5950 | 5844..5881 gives -0.5 angstrom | 22.9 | 23.6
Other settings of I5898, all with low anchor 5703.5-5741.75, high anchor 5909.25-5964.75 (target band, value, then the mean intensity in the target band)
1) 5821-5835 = 0.5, 22.1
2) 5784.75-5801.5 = 0.9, 21.5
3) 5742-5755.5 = 0.8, 21.2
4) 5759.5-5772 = 0.6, 21.6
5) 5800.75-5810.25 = 0.0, 22.9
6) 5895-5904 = 1.6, 19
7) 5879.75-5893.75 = 1.6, 20.5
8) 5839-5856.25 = -0.7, 24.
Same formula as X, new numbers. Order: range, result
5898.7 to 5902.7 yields 20.2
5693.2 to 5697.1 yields 24.7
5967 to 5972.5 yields 25.7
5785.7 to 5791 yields 21.4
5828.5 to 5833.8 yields 21.2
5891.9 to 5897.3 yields 17.1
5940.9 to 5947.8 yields 21.9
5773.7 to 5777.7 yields 23.2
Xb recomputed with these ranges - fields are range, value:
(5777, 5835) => 22.6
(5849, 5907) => 22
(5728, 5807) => 22.8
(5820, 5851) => 23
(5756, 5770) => 21.2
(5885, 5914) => 21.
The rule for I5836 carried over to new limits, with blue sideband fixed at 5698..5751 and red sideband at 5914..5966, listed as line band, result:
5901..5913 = 0.3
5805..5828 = -0.2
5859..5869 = 0.6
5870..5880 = -0.3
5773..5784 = -0.8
